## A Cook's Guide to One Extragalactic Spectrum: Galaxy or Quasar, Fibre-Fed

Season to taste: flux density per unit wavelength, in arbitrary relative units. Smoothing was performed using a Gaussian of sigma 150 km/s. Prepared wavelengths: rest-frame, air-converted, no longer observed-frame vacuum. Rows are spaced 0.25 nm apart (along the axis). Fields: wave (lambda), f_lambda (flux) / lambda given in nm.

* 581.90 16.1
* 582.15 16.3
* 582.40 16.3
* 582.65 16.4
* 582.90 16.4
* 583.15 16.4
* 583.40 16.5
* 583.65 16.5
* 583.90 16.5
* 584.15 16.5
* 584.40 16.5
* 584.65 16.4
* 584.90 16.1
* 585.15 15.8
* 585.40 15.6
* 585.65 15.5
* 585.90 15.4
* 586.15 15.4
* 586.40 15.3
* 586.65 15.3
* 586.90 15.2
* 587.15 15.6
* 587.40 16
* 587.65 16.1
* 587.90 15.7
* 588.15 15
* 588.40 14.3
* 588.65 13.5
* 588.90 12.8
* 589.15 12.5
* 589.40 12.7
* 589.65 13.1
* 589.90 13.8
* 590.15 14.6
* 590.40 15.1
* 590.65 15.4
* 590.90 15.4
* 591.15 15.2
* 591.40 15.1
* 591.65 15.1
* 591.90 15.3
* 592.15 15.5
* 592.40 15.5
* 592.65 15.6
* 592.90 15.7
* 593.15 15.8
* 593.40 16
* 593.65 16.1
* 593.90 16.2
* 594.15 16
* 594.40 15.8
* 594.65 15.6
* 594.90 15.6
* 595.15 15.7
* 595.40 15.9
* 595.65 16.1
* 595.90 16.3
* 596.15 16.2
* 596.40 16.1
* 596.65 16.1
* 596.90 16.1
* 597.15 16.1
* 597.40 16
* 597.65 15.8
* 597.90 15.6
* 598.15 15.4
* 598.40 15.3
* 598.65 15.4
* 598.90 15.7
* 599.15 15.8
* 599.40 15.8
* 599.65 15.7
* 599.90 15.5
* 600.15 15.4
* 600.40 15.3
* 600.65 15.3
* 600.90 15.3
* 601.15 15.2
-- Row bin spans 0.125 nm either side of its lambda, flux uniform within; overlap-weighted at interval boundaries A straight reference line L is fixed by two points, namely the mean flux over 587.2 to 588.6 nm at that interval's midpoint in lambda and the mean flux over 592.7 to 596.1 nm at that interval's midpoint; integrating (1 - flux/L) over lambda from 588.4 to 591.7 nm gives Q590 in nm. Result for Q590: 0.29 nm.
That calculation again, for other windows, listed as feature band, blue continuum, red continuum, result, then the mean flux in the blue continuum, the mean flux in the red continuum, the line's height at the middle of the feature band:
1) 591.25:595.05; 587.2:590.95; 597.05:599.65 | -0.175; 14.4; 15.7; 15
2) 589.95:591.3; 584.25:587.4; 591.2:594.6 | 0.052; 15.7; 15.7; 15.7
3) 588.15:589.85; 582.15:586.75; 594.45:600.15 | 0.282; 16.1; 15.8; 16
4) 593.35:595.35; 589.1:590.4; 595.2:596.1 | -0.046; 13.6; 16.1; 15.5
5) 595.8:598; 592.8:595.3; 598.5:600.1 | -0.042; 15.9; 15.6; 15.7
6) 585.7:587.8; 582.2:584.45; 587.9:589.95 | -0.122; 16.4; 13.6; 14.7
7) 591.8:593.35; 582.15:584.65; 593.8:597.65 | 0.048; 16.4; 16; 16.1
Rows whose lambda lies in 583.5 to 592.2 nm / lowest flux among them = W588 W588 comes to 12.5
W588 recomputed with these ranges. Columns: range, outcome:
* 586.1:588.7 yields 13.5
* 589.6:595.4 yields 13.1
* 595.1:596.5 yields 15.7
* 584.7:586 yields 15.4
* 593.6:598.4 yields 15.3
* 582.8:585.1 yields 16.1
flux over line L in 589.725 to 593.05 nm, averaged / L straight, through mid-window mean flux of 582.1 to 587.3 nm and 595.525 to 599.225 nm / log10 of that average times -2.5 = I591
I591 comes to 0.05 mag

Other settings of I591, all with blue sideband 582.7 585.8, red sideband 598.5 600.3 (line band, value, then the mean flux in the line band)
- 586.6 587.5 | 0.04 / 15.5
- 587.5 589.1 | 0.11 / 14.5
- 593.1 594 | -0.01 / 16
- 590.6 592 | 0.05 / 15.2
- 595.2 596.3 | -0.02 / 16.1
